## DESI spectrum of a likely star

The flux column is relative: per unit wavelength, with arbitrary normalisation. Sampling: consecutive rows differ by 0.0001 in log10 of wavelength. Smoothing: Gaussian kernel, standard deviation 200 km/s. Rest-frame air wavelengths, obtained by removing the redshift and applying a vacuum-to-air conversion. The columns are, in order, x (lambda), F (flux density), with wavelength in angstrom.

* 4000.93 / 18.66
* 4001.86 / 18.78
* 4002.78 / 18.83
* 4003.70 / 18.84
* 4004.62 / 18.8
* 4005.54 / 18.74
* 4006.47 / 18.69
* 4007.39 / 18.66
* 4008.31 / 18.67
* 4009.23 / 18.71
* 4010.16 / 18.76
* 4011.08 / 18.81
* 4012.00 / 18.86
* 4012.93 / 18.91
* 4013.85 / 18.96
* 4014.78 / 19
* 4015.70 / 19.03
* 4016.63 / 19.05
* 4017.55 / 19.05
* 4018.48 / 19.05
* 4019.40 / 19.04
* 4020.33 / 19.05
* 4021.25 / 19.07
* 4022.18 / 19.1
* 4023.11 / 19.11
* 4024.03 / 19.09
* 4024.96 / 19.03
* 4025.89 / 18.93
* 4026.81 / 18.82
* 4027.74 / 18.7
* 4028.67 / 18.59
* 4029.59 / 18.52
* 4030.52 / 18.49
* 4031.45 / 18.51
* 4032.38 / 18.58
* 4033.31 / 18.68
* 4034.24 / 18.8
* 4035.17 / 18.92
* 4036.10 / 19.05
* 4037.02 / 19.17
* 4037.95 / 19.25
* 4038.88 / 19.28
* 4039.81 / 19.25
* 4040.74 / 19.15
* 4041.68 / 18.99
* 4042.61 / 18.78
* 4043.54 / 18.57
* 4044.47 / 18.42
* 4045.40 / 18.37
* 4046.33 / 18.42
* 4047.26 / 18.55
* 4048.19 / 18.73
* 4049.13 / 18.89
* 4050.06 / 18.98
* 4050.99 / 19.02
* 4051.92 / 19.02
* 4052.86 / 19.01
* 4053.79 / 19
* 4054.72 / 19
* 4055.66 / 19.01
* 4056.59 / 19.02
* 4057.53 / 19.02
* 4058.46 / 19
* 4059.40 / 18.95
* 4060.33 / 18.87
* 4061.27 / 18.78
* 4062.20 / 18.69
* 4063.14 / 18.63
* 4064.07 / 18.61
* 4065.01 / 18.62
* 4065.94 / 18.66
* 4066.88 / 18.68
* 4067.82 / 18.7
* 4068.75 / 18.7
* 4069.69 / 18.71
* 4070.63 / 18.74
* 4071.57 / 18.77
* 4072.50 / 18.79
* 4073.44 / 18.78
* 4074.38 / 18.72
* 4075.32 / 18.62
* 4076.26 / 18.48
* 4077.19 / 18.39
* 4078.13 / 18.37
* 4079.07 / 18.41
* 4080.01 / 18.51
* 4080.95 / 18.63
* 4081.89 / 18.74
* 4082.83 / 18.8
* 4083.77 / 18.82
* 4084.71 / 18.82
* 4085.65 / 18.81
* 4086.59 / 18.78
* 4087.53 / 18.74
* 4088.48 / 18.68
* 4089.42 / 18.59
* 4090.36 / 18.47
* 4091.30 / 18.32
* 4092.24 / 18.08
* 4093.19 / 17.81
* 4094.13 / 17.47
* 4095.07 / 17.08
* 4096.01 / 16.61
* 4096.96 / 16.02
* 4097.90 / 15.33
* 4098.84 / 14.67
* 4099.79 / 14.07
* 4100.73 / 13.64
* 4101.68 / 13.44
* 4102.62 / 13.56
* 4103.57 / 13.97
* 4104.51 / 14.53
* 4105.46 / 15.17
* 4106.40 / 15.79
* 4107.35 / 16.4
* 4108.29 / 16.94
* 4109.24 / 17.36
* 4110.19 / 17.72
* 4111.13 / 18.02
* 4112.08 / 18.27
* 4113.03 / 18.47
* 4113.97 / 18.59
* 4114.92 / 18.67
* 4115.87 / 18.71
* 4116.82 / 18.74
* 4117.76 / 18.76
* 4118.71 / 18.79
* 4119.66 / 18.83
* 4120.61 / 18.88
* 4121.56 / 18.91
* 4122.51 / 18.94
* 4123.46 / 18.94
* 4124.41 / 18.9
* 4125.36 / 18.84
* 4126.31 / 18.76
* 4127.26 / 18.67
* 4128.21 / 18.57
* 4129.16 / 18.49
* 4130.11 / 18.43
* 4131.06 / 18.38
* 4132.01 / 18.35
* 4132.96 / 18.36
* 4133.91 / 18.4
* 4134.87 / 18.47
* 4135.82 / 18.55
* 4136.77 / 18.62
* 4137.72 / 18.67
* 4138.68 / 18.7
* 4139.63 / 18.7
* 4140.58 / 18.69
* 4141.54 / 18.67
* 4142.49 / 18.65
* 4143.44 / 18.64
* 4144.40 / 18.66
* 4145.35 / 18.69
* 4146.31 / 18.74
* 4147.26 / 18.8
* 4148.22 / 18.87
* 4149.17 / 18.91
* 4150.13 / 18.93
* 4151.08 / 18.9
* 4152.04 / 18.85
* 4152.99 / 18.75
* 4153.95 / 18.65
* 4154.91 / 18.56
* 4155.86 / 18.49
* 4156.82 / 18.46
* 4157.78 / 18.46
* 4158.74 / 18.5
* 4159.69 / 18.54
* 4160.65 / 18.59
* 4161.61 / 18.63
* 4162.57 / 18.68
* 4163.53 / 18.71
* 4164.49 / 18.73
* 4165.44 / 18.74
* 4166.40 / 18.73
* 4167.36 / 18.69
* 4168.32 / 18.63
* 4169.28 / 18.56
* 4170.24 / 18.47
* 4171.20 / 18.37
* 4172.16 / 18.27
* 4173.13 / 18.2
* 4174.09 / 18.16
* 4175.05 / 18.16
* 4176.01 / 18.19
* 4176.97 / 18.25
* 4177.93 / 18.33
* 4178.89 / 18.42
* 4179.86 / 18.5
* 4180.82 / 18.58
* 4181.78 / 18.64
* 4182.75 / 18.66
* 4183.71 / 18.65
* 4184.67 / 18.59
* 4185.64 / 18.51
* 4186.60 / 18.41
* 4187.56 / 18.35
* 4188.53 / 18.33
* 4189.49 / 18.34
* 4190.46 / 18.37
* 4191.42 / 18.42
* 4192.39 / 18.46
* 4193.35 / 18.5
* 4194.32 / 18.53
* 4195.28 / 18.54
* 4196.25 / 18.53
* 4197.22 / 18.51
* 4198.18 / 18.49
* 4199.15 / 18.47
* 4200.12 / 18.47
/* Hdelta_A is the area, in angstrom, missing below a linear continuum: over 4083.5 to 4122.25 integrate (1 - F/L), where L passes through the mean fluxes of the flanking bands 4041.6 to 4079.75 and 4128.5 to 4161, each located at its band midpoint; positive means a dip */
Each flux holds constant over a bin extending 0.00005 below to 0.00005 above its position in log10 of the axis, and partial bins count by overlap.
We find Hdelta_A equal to 3.0 angstrom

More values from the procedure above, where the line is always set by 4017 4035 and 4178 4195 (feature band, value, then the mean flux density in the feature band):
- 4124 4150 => -0.1 angstrom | 18.6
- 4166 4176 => 0.1 angstrom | 18.4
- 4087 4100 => 1.0 angstrom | 17.2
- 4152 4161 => 0.0 angstrom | 18.6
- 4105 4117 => 0.7 angstrom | 17.6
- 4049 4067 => -0.1 angstrom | 18.9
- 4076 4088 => 0.1 angstrom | 18.7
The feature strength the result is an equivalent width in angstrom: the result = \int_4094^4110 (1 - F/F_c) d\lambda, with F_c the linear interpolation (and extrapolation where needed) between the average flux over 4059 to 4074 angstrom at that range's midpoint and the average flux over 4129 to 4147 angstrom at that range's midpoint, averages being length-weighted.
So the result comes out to 2.78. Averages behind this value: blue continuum 18.7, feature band 15.4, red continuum 18.6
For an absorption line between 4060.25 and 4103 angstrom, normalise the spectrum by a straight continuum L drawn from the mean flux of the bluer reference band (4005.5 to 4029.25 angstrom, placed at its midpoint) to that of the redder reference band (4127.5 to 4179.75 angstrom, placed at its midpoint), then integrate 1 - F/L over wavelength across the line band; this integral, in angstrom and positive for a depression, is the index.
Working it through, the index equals 2.0 angstrom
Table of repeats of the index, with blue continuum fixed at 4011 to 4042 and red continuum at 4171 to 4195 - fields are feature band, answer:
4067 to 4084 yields 0.1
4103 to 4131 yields 1.1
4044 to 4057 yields 0.0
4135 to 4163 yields -0.2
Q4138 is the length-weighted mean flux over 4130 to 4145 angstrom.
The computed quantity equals 18.6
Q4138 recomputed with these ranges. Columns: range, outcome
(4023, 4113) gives 18.1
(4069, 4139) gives 17.9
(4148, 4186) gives 18.6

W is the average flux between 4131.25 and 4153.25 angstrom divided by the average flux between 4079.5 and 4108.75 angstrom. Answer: 1.11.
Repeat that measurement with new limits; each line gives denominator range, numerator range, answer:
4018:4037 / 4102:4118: 0.90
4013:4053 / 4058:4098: 0.98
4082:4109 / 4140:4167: 1.12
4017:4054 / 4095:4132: 0.91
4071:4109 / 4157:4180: 1.07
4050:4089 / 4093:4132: 0.92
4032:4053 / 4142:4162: 0.99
